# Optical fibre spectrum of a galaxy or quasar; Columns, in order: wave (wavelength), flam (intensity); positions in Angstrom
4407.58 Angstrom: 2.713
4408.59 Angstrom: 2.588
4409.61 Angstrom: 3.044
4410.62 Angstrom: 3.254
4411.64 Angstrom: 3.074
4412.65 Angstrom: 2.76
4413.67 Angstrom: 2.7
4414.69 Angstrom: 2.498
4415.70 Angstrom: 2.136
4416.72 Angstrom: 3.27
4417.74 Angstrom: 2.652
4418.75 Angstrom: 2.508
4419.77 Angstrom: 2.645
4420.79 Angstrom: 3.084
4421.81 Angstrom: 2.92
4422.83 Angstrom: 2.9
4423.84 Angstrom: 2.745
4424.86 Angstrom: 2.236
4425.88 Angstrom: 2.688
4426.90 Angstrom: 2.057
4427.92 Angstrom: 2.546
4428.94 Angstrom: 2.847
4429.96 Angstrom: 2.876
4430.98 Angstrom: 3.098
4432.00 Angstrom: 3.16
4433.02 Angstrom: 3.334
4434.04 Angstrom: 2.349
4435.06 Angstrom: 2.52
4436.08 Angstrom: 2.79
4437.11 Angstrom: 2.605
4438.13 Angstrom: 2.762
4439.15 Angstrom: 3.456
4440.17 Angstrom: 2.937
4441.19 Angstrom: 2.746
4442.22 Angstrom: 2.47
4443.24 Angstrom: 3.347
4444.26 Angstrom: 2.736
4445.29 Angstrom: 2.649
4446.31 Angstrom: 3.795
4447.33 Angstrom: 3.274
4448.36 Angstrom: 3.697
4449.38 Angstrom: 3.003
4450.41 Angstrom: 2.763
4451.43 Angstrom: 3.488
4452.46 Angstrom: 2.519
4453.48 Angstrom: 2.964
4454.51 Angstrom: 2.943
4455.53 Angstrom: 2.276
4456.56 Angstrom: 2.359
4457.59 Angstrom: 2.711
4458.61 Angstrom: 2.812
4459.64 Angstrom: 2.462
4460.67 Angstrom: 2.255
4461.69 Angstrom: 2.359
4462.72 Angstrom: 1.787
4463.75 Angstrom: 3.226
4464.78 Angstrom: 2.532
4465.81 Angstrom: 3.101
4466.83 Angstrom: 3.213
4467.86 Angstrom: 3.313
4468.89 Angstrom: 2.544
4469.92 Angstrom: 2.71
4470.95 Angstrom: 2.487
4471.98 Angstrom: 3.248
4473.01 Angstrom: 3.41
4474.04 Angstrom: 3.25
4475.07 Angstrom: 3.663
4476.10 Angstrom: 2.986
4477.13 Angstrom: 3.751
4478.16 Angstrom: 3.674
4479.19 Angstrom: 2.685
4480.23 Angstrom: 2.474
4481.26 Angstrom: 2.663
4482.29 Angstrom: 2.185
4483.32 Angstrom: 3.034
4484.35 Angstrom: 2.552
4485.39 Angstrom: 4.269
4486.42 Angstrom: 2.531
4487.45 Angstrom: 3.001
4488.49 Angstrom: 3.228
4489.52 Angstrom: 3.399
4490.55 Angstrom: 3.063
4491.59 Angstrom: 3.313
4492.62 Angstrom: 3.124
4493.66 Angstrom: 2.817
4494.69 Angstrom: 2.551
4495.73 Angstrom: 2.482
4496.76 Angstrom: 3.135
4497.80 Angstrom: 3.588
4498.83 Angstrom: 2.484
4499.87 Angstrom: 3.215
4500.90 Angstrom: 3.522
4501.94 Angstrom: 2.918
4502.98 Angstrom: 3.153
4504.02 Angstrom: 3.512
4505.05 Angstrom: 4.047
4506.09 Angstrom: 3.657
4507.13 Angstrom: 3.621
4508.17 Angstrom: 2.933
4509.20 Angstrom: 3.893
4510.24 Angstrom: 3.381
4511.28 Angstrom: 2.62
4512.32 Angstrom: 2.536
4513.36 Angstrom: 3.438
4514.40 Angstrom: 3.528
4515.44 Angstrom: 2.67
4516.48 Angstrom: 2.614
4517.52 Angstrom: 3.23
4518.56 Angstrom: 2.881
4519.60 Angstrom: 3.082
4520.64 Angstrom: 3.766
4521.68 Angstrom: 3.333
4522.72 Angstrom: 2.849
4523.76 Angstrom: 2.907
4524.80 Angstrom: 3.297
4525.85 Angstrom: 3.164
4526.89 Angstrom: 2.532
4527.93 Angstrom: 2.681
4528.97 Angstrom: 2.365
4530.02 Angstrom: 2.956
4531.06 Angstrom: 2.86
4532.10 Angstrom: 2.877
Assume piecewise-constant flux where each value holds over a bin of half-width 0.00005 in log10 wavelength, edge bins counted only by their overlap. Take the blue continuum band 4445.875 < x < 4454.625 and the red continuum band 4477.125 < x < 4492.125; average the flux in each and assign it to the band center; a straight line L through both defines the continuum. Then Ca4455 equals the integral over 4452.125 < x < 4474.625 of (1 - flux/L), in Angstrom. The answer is 2.6 Angstrom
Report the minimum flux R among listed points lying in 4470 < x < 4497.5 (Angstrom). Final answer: 2.185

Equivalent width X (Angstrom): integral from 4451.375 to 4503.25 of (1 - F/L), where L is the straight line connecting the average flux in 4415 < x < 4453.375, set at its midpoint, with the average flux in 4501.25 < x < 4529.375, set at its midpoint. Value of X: 1.4 Angstrom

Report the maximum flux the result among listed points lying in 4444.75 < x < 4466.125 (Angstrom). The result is 3.795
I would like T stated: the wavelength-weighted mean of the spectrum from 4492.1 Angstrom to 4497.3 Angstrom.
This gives 2.82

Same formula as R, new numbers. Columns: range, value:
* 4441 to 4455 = 2.47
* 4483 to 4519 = 2.482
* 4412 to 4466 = 1.787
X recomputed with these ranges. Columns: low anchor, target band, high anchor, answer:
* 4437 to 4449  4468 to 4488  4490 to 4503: 0.15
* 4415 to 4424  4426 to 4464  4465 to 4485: 0.81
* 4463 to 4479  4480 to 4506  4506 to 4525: 0.56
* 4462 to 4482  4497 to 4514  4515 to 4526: -1.35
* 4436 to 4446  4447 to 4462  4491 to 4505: 0.67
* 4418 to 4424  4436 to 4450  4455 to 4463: -2.51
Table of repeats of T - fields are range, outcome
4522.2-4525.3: 3.02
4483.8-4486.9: 3.12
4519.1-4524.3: 3.19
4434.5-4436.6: 2.64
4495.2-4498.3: 3.06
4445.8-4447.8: 3.55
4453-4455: 2.95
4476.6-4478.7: 3.7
